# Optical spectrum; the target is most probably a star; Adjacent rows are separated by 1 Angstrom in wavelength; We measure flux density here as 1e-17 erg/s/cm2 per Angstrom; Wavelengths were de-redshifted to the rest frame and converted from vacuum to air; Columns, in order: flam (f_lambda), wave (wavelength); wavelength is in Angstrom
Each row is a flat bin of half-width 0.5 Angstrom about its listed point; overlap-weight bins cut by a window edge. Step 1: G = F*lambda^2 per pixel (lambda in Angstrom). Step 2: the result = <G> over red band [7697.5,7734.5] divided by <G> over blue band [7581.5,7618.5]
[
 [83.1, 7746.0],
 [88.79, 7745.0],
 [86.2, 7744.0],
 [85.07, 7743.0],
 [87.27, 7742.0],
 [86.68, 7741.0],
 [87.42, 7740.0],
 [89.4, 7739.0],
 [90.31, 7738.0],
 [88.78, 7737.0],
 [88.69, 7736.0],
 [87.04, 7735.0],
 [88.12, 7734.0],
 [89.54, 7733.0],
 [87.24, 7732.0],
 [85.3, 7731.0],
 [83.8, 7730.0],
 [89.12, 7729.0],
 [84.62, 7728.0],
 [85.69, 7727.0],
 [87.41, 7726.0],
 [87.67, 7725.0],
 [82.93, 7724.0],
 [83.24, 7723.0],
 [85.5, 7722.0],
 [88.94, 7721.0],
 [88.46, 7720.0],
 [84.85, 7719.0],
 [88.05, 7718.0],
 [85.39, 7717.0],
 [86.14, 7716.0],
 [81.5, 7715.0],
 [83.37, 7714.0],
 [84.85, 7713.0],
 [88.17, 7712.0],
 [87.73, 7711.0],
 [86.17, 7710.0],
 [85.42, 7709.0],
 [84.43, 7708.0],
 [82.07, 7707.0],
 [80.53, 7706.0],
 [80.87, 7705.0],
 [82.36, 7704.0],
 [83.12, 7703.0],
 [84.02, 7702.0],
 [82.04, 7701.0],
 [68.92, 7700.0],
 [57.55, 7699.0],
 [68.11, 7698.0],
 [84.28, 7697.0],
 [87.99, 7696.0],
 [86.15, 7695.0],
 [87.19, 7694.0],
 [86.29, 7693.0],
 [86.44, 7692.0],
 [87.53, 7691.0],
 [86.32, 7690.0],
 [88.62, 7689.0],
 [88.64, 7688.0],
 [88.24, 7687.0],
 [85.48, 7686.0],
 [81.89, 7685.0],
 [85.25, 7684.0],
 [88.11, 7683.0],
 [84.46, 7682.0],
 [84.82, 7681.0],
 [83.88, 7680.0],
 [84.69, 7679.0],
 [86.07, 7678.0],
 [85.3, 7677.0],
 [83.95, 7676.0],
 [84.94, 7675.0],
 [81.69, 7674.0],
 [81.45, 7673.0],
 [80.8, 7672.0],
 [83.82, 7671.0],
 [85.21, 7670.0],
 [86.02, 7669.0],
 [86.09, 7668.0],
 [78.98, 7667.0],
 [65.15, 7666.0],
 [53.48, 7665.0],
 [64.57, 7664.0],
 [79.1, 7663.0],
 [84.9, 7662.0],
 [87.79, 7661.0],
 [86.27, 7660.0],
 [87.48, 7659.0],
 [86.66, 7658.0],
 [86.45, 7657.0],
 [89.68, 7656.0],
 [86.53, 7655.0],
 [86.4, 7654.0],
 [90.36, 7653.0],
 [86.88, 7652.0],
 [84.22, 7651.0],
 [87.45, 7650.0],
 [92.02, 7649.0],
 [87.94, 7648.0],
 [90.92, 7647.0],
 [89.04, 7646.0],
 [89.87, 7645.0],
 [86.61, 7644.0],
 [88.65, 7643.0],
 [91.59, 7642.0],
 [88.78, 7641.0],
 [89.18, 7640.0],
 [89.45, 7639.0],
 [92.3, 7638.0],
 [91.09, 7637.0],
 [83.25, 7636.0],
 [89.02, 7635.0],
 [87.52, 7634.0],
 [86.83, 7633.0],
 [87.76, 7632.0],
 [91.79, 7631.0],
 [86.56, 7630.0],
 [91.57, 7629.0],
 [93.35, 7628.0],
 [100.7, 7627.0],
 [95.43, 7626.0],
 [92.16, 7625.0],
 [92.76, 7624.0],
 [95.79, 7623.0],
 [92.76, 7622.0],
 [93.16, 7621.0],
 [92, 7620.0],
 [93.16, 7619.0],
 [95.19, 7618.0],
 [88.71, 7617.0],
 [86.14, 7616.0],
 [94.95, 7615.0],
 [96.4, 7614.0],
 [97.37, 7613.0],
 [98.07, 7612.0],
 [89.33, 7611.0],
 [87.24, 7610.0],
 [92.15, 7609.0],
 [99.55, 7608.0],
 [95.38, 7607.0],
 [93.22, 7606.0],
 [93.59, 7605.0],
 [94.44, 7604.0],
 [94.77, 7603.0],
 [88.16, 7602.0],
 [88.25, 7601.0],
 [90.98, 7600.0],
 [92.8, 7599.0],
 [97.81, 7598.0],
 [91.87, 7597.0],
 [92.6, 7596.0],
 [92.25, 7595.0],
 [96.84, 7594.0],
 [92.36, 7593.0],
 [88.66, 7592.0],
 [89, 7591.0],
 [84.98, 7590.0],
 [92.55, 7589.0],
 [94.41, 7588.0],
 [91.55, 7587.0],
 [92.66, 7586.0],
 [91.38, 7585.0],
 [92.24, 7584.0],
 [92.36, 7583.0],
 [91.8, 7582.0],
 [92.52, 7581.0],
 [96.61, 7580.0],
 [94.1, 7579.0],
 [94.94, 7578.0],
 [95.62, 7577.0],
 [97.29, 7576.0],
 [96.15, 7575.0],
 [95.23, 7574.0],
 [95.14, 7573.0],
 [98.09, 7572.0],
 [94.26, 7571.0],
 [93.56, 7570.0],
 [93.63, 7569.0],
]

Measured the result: 0.9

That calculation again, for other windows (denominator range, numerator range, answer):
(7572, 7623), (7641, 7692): 0.93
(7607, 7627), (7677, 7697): 0.94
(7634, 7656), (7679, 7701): 0.95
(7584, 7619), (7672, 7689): 0.94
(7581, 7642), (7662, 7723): 0.92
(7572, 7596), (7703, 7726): 0.94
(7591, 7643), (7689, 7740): 0.94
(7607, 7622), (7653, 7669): 0.88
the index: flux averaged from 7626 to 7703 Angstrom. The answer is 85.1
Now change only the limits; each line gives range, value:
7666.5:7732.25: 84.2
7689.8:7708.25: 81.3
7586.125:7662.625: 90.9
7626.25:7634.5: 90.9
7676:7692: 85.9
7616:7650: 90.7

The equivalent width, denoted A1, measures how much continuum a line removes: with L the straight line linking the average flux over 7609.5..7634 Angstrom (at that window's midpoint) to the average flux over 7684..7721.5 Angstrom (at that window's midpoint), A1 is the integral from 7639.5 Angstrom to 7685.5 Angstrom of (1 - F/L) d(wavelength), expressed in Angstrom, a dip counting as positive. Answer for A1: 1.9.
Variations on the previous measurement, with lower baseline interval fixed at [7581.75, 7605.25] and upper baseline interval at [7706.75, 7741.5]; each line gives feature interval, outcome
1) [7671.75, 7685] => 0.6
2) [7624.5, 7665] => 0.9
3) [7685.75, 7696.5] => 0.1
